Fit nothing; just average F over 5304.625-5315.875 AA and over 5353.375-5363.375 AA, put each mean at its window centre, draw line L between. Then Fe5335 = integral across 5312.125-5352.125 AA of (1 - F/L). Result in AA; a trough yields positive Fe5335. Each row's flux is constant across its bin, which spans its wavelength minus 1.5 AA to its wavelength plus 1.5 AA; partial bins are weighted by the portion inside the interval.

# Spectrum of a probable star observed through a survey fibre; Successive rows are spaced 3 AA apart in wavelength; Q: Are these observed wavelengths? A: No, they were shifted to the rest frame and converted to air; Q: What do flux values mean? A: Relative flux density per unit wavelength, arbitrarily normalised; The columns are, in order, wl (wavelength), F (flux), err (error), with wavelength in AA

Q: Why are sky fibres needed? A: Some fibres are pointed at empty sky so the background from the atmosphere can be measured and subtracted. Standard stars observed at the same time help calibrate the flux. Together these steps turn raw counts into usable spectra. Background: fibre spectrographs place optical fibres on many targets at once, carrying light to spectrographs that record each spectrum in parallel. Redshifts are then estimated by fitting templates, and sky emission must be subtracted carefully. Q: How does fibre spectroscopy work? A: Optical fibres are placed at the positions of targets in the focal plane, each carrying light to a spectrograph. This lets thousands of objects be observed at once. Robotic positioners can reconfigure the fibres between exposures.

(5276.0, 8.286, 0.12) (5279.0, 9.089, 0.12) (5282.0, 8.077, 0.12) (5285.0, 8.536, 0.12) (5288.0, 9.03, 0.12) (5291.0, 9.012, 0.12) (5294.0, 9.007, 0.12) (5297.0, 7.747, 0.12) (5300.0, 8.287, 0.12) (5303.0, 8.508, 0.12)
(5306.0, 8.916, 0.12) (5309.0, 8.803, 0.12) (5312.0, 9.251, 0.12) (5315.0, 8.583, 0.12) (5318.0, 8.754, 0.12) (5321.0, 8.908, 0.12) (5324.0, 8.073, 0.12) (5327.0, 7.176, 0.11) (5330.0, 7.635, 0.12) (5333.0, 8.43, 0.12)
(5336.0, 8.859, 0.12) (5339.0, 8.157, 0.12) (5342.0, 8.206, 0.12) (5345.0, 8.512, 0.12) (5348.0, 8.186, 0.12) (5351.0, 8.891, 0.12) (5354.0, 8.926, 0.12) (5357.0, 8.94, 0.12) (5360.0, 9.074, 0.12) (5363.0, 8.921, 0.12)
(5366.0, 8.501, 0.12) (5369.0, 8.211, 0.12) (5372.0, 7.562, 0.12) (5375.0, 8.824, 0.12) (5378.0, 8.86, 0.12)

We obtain 2.6 AA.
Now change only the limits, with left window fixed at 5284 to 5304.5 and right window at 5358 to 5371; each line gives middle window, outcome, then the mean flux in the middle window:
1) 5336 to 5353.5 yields 0.3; 8.46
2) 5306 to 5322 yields -0.5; 8.86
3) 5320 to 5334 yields 1.0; 8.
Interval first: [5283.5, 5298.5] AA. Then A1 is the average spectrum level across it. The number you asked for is 8.67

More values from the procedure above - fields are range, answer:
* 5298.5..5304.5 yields 8.4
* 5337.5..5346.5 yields 8.29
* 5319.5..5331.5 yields 7.95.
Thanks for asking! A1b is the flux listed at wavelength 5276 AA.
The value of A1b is 8.286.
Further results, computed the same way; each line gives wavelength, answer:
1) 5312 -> 9.251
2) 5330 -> 7.635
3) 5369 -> 8.211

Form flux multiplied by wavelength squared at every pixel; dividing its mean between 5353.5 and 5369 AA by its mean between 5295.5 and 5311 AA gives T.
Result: 1.06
